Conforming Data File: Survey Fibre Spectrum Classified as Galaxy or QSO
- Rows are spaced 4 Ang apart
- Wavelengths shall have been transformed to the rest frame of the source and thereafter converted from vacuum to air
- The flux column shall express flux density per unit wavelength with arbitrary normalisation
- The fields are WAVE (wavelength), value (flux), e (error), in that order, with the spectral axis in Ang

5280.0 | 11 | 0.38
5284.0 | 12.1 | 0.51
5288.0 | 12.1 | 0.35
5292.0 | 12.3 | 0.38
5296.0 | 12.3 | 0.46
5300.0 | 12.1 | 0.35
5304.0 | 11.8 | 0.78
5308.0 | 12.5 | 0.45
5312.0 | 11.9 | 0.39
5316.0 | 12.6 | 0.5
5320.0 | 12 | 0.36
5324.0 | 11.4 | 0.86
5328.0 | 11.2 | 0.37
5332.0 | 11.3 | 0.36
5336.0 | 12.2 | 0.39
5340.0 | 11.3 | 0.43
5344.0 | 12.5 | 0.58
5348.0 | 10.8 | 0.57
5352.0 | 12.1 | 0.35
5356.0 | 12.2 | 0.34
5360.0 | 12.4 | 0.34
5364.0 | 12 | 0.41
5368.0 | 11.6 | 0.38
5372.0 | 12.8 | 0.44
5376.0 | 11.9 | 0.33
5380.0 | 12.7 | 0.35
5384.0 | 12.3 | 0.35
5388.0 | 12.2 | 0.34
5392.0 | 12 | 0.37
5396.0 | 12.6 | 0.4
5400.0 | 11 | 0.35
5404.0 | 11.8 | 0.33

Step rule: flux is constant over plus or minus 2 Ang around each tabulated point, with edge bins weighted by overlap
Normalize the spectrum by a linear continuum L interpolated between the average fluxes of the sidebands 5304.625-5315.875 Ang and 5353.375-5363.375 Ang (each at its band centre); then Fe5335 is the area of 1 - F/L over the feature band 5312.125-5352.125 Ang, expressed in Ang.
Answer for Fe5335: 1.6 Ang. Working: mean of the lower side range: 12.2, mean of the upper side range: 12.2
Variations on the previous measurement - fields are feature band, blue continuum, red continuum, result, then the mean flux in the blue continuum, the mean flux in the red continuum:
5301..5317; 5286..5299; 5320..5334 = -0.5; 12.2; 11.4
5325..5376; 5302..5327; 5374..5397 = 1.2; 12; 12.3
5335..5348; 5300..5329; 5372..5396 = 0.3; 12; 12.3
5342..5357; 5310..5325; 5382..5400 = 0.2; 12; 12.1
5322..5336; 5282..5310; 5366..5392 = 0.9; 12.2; 12.2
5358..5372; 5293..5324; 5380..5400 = 0.1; 12.1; 12.2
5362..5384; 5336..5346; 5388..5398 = -0.1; 12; 12.3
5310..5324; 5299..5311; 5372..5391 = 0.1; 12.1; 12.3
